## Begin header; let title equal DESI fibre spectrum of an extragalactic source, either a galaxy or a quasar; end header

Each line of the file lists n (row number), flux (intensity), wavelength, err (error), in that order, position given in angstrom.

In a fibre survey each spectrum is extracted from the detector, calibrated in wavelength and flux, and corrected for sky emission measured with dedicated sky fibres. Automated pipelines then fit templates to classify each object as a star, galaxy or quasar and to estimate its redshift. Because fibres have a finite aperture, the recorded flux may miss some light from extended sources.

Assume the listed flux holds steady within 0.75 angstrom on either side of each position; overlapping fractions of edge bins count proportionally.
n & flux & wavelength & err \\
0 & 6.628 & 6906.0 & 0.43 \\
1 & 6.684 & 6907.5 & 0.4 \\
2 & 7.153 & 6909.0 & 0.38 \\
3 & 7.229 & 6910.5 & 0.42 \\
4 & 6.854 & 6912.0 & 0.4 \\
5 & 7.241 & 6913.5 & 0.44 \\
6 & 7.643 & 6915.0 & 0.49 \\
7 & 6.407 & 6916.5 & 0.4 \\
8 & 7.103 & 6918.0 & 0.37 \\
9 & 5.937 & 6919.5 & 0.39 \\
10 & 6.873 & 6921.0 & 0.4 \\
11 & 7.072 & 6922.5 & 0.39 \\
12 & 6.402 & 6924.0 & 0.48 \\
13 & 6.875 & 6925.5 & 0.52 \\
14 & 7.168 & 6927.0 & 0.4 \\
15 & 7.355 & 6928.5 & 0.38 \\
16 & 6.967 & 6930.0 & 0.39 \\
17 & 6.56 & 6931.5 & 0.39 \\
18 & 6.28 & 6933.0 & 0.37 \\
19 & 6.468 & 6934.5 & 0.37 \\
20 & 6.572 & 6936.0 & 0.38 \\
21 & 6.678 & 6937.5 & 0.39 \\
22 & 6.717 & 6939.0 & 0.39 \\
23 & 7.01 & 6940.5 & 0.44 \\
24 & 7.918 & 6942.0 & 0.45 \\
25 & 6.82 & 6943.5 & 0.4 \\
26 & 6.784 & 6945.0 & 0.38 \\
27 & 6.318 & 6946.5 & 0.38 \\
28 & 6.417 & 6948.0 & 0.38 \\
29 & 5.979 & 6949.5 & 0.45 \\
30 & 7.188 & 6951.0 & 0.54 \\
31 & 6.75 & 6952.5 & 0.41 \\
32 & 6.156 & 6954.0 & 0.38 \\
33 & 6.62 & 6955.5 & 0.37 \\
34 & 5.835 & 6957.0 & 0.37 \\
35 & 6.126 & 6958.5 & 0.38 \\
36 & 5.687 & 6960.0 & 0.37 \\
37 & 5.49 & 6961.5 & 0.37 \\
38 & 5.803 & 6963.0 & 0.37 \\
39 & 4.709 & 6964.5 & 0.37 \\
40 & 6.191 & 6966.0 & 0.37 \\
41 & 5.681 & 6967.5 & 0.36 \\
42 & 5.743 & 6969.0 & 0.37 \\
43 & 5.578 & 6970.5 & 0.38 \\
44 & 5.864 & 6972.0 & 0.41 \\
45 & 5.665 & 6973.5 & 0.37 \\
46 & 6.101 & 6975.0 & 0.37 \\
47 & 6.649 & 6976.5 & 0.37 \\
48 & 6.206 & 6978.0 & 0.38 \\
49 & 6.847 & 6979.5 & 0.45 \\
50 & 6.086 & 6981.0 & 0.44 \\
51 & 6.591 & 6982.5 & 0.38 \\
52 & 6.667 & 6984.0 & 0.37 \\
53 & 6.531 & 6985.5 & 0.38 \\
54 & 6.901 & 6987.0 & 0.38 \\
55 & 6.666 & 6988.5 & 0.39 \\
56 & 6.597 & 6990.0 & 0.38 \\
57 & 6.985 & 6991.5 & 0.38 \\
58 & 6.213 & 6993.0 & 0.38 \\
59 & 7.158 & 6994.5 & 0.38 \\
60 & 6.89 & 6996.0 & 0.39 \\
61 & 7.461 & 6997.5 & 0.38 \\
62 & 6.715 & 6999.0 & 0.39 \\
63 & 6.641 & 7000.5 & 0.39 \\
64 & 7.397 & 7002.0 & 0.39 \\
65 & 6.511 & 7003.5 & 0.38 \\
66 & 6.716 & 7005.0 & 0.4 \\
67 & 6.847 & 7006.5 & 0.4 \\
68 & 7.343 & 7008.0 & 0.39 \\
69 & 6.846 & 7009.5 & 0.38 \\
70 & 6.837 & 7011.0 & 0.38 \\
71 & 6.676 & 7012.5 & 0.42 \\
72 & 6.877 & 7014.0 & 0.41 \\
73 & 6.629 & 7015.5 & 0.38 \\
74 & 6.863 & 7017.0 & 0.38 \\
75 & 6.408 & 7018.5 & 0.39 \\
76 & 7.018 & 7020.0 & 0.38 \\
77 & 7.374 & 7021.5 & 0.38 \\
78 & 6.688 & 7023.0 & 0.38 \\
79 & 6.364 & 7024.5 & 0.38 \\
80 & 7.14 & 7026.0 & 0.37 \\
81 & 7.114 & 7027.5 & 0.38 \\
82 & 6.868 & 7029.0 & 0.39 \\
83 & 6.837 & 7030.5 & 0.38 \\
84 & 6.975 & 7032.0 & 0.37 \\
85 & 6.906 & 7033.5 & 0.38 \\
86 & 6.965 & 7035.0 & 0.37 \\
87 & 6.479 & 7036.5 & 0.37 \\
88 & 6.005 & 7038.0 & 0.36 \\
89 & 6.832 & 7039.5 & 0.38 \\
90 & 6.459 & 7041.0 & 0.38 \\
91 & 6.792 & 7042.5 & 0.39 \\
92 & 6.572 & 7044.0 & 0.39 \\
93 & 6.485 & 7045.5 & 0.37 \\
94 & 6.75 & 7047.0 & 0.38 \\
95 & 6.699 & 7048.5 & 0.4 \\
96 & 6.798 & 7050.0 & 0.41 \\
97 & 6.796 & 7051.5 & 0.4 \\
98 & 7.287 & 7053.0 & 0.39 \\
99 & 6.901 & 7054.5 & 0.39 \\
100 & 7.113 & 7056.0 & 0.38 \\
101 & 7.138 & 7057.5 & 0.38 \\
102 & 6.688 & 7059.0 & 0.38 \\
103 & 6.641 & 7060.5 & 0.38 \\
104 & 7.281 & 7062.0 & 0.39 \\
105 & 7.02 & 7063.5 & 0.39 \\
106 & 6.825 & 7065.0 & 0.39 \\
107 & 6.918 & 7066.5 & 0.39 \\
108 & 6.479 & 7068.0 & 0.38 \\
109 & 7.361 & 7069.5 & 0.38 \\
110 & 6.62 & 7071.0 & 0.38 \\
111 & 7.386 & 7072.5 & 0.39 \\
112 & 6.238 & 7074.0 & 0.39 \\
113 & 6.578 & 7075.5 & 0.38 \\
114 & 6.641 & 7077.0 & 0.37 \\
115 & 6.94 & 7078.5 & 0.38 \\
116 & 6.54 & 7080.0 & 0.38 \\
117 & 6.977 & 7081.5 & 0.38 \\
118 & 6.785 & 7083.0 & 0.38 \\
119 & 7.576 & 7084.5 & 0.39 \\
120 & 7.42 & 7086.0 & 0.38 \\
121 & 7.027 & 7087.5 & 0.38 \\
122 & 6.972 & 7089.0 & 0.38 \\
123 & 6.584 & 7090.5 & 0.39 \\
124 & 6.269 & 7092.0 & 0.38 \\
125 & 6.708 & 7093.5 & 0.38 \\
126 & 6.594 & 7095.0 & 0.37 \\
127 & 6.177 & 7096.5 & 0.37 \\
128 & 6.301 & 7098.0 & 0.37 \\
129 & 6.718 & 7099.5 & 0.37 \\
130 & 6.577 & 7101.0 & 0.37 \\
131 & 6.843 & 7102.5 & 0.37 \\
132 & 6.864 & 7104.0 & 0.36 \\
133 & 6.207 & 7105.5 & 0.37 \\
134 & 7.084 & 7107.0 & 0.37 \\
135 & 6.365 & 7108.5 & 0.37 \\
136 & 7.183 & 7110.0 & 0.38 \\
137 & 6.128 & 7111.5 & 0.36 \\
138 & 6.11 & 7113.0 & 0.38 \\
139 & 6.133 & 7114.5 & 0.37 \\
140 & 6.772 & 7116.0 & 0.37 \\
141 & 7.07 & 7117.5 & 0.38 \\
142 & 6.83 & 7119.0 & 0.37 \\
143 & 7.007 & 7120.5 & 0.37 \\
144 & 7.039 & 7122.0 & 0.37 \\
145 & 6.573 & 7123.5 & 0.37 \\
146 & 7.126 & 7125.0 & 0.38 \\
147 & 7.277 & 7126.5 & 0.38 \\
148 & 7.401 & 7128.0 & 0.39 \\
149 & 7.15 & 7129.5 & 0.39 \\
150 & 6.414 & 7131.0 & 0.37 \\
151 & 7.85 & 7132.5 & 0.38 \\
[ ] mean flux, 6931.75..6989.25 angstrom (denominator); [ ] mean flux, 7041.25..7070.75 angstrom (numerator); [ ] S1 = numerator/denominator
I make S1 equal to 1.08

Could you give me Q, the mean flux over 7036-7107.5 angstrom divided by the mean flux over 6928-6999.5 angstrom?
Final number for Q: 1.05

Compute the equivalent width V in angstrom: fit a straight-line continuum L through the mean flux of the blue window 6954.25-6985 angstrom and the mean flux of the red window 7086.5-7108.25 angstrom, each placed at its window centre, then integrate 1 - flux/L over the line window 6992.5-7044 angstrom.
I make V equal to -4.7 angstrom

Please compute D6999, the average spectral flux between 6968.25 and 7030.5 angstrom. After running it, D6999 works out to 6.67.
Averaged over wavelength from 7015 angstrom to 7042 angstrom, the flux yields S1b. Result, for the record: 6.78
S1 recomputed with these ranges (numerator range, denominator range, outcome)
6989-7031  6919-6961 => 1.04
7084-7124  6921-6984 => 1.05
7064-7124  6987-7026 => 0.99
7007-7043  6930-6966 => 1.06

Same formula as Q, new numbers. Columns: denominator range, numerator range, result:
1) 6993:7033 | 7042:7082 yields 0.99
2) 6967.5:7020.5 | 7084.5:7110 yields 1.02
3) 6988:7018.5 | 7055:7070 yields 1.02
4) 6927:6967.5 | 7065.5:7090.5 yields 1.07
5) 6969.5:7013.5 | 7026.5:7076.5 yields 1.03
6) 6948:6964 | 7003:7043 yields 1.10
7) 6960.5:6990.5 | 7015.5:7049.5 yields 1.10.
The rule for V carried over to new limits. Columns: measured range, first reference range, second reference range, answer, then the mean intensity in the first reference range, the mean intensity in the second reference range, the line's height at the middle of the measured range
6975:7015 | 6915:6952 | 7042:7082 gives 0.3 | 6.76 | 6.83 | 6.8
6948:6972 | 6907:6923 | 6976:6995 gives 2.7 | 6.93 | 6.62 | 6.73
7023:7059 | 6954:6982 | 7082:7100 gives -2.0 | 5.95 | 6.76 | 6.43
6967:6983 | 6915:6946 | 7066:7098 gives 1.7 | 6.81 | 6.79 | 6.81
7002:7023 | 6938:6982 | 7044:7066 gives -0.8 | 6.24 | 6.88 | 6.59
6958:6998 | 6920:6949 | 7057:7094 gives 3.3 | 6.79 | 6.86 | 6.81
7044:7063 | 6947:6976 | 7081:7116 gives -1.2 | 5.99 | 6.68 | 6.45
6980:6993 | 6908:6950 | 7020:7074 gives 0.4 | 6.82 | 6.84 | 6.83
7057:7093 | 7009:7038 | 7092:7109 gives -1.2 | 6.81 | 6.57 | 6.65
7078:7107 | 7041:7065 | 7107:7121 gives -0.1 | 6.85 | 6.64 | 6.71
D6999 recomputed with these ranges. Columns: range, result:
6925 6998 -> 6.45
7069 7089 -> 6.93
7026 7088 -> 6.85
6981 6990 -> 6.62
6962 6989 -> 6.13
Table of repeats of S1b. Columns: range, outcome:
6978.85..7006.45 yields 6.76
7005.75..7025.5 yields 6.83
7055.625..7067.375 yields 6.94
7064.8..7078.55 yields 6.79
